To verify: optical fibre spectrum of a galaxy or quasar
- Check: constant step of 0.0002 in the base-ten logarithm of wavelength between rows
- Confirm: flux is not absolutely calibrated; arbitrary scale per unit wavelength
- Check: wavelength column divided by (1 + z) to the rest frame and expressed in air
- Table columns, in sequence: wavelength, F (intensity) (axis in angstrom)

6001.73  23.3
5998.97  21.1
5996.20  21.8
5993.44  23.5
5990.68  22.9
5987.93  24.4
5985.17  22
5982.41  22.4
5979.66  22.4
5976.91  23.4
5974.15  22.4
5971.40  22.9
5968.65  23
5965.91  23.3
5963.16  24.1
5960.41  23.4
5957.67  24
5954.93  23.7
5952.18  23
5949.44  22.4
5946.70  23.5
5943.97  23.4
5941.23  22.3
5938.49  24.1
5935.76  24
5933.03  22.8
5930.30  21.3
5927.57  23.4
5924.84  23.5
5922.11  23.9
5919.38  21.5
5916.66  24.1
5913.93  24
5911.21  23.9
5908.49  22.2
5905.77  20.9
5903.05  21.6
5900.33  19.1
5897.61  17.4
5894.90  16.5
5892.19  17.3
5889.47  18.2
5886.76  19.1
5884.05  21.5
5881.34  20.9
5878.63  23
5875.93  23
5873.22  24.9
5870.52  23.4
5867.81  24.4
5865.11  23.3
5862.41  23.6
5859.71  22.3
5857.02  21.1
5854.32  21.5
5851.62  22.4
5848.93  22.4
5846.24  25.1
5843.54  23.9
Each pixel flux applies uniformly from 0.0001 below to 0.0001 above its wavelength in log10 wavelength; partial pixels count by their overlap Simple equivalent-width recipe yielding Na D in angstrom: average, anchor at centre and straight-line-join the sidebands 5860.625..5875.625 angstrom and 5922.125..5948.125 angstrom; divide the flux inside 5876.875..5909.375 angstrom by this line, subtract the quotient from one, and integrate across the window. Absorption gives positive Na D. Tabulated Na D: 5.2 angstrom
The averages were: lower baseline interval 23.8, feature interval 19.8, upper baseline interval 23.2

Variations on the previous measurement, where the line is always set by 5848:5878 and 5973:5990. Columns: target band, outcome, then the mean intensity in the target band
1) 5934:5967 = -0.8 angstrom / 23.4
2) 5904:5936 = 0.0 angstrom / 22.9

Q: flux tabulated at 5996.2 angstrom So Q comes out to 21.8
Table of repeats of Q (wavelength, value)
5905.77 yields 20.9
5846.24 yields 25.1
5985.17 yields 22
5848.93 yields 22.4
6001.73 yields 23.3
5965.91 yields 23.3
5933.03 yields 22.8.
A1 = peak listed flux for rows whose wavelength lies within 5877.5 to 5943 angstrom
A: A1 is 24.1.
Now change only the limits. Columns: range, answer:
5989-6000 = 23.5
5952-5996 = 24.4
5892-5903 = 19.1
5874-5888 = 23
